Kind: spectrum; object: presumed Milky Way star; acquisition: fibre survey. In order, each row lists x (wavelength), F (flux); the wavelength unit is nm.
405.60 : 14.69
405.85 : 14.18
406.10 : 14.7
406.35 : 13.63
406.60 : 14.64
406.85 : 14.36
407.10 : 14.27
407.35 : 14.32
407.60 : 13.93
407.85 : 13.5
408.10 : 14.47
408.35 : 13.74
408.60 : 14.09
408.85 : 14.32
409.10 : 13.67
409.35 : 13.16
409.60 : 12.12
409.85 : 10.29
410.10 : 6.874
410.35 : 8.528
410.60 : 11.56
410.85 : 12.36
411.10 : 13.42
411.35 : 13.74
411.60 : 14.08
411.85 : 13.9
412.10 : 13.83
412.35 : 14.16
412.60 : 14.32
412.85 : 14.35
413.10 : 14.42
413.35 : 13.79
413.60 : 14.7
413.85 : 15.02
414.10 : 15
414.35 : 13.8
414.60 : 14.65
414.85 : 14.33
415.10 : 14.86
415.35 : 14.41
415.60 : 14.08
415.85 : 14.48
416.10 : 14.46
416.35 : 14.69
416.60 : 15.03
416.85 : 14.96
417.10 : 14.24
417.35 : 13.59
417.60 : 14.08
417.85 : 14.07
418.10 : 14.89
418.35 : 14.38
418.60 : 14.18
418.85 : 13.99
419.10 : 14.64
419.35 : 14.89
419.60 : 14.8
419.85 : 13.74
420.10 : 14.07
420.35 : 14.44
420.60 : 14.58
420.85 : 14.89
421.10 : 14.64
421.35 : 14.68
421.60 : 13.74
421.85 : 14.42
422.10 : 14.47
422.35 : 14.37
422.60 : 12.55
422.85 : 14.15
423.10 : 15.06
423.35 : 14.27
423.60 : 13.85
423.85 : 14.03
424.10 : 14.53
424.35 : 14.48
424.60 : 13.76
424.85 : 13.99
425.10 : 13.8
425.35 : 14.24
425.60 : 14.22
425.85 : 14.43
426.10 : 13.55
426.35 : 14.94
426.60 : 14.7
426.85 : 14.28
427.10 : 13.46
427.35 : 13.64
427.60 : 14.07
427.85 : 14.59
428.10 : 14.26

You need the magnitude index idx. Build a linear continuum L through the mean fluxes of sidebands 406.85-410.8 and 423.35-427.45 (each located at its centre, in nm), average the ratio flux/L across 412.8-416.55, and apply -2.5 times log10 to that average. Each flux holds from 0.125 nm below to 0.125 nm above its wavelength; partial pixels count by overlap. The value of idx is -0.10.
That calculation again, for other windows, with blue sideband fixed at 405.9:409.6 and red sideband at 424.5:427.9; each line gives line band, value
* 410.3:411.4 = 0.166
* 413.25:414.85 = -0.035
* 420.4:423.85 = -0.015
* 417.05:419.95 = -0.018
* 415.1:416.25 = -0.029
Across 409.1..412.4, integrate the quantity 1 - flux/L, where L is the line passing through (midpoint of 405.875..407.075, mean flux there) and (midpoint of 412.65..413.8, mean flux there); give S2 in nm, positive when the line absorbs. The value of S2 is 0.50 nm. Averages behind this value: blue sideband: 14.3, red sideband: 14.4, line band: 12.2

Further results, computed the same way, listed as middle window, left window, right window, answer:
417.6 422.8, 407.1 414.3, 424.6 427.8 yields -0.20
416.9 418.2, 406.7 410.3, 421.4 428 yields -0.05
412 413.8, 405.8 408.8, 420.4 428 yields -0.01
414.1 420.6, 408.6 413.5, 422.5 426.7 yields -0.47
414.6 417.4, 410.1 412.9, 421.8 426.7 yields -0.25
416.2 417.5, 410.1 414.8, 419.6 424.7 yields -0.06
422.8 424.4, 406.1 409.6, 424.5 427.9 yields -0.03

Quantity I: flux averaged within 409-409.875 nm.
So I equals 12.5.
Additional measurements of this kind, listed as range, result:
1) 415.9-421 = 14.4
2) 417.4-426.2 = 14.2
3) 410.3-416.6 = 14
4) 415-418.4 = 14.4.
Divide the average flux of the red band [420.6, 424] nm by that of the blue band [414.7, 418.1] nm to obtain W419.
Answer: 0.99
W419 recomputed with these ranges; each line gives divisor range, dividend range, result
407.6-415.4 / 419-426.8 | 1.07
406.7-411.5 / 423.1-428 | 1.11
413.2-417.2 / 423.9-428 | 0.97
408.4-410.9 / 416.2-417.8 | 1.23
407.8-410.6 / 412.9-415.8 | 1.19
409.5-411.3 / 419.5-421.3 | 1.33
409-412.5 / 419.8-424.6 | 1.16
